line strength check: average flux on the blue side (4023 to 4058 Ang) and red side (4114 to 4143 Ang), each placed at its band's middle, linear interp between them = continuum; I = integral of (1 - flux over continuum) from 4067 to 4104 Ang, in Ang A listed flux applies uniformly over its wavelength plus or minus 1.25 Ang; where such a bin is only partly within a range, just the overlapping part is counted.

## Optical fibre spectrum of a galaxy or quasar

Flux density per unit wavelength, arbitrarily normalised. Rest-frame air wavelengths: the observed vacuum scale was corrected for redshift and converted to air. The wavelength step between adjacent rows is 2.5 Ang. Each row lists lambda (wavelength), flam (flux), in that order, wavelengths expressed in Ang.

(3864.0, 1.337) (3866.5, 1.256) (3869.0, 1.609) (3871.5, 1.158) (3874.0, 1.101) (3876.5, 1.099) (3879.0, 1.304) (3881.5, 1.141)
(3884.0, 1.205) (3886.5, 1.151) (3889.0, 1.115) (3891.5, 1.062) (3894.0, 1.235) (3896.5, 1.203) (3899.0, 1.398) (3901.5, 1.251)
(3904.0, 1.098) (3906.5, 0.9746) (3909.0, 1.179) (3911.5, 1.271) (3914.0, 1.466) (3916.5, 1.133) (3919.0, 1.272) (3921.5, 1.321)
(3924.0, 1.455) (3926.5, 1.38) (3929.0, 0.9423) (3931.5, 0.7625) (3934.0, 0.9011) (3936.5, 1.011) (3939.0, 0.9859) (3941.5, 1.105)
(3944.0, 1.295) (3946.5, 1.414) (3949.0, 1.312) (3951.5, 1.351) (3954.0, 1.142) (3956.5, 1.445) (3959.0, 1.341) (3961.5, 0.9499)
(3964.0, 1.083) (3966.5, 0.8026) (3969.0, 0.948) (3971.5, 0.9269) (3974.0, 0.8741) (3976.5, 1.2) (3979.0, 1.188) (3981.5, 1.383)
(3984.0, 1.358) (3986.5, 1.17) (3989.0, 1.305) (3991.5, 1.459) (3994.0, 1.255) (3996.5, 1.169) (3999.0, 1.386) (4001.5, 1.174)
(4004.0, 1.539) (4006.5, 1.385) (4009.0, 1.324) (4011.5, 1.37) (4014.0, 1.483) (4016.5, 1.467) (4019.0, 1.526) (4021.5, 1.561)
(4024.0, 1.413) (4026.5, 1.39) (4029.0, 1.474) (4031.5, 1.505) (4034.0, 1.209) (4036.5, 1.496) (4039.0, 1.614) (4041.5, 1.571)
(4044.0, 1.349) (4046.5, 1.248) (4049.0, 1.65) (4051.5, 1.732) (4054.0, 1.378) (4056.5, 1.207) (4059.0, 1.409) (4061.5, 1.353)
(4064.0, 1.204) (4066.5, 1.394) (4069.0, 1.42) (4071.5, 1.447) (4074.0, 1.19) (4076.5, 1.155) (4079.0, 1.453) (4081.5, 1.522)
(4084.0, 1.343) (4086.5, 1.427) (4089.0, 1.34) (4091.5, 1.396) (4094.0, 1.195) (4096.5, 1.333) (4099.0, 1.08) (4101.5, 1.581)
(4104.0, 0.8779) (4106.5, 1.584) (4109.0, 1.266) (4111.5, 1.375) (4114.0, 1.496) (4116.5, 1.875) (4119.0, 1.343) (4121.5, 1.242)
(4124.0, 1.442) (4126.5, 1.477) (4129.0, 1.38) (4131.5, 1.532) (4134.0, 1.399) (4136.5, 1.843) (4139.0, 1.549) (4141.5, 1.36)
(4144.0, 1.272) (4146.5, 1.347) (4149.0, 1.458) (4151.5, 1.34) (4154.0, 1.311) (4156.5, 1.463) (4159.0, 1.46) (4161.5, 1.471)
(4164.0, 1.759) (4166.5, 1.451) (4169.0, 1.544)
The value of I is 3.4 Ang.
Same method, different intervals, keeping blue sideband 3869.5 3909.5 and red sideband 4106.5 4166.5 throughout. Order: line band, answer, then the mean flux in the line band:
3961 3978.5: 3.97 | 0.979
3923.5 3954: 1.99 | 1.15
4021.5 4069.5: -2.58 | 1.43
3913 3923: -0.75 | 1.3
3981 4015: -1.01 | 1.34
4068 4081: 0.42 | 1.34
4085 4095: 0.43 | 1.34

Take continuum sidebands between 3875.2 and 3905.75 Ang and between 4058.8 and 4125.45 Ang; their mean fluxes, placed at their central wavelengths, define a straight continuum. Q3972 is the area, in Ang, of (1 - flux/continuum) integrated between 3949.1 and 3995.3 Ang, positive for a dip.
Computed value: 2.8 Ang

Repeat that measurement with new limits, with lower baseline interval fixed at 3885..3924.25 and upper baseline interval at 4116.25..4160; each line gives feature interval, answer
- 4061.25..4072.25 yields 0.09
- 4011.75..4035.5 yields -2.03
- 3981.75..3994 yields -0.23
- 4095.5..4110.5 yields 1.27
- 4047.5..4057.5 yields -0.99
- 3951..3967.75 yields 1.57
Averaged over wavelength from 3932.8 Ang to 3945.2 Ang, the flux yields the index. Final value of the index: 1.06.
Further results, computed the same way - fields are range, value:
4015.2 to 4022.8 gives 1.52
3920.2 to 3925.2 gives 1.39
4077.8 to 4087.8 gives 1.44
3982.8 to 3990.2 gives 1.28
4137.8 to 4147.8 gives 1.38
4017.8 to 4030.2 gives 1.47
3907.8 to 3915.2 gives 1.31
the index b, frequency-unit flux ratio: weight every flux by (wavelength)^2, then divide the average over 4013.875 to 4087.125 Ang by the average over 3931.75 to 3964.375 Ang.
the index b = 1.28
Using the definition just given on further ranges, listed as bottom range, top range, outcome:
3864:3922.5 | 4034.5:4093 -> 1.25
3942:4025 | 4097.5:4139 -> 1.20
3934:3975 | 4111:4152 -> 1.42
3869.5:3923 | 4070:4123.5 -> 1.25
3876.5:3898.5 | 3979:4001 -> 1.16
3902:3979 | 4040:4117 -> 1.29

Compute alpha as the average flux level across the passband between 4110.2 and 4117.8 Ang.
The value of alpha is 1.58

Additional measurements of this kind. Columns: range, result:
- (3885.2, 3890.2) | 1.13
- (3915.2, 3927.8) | 1.31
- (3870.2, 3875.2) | 1.13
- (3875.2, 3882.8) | 1.18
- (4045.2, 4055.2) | 1.5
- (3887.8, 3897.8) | 1.16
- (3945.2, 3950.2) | 1.36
